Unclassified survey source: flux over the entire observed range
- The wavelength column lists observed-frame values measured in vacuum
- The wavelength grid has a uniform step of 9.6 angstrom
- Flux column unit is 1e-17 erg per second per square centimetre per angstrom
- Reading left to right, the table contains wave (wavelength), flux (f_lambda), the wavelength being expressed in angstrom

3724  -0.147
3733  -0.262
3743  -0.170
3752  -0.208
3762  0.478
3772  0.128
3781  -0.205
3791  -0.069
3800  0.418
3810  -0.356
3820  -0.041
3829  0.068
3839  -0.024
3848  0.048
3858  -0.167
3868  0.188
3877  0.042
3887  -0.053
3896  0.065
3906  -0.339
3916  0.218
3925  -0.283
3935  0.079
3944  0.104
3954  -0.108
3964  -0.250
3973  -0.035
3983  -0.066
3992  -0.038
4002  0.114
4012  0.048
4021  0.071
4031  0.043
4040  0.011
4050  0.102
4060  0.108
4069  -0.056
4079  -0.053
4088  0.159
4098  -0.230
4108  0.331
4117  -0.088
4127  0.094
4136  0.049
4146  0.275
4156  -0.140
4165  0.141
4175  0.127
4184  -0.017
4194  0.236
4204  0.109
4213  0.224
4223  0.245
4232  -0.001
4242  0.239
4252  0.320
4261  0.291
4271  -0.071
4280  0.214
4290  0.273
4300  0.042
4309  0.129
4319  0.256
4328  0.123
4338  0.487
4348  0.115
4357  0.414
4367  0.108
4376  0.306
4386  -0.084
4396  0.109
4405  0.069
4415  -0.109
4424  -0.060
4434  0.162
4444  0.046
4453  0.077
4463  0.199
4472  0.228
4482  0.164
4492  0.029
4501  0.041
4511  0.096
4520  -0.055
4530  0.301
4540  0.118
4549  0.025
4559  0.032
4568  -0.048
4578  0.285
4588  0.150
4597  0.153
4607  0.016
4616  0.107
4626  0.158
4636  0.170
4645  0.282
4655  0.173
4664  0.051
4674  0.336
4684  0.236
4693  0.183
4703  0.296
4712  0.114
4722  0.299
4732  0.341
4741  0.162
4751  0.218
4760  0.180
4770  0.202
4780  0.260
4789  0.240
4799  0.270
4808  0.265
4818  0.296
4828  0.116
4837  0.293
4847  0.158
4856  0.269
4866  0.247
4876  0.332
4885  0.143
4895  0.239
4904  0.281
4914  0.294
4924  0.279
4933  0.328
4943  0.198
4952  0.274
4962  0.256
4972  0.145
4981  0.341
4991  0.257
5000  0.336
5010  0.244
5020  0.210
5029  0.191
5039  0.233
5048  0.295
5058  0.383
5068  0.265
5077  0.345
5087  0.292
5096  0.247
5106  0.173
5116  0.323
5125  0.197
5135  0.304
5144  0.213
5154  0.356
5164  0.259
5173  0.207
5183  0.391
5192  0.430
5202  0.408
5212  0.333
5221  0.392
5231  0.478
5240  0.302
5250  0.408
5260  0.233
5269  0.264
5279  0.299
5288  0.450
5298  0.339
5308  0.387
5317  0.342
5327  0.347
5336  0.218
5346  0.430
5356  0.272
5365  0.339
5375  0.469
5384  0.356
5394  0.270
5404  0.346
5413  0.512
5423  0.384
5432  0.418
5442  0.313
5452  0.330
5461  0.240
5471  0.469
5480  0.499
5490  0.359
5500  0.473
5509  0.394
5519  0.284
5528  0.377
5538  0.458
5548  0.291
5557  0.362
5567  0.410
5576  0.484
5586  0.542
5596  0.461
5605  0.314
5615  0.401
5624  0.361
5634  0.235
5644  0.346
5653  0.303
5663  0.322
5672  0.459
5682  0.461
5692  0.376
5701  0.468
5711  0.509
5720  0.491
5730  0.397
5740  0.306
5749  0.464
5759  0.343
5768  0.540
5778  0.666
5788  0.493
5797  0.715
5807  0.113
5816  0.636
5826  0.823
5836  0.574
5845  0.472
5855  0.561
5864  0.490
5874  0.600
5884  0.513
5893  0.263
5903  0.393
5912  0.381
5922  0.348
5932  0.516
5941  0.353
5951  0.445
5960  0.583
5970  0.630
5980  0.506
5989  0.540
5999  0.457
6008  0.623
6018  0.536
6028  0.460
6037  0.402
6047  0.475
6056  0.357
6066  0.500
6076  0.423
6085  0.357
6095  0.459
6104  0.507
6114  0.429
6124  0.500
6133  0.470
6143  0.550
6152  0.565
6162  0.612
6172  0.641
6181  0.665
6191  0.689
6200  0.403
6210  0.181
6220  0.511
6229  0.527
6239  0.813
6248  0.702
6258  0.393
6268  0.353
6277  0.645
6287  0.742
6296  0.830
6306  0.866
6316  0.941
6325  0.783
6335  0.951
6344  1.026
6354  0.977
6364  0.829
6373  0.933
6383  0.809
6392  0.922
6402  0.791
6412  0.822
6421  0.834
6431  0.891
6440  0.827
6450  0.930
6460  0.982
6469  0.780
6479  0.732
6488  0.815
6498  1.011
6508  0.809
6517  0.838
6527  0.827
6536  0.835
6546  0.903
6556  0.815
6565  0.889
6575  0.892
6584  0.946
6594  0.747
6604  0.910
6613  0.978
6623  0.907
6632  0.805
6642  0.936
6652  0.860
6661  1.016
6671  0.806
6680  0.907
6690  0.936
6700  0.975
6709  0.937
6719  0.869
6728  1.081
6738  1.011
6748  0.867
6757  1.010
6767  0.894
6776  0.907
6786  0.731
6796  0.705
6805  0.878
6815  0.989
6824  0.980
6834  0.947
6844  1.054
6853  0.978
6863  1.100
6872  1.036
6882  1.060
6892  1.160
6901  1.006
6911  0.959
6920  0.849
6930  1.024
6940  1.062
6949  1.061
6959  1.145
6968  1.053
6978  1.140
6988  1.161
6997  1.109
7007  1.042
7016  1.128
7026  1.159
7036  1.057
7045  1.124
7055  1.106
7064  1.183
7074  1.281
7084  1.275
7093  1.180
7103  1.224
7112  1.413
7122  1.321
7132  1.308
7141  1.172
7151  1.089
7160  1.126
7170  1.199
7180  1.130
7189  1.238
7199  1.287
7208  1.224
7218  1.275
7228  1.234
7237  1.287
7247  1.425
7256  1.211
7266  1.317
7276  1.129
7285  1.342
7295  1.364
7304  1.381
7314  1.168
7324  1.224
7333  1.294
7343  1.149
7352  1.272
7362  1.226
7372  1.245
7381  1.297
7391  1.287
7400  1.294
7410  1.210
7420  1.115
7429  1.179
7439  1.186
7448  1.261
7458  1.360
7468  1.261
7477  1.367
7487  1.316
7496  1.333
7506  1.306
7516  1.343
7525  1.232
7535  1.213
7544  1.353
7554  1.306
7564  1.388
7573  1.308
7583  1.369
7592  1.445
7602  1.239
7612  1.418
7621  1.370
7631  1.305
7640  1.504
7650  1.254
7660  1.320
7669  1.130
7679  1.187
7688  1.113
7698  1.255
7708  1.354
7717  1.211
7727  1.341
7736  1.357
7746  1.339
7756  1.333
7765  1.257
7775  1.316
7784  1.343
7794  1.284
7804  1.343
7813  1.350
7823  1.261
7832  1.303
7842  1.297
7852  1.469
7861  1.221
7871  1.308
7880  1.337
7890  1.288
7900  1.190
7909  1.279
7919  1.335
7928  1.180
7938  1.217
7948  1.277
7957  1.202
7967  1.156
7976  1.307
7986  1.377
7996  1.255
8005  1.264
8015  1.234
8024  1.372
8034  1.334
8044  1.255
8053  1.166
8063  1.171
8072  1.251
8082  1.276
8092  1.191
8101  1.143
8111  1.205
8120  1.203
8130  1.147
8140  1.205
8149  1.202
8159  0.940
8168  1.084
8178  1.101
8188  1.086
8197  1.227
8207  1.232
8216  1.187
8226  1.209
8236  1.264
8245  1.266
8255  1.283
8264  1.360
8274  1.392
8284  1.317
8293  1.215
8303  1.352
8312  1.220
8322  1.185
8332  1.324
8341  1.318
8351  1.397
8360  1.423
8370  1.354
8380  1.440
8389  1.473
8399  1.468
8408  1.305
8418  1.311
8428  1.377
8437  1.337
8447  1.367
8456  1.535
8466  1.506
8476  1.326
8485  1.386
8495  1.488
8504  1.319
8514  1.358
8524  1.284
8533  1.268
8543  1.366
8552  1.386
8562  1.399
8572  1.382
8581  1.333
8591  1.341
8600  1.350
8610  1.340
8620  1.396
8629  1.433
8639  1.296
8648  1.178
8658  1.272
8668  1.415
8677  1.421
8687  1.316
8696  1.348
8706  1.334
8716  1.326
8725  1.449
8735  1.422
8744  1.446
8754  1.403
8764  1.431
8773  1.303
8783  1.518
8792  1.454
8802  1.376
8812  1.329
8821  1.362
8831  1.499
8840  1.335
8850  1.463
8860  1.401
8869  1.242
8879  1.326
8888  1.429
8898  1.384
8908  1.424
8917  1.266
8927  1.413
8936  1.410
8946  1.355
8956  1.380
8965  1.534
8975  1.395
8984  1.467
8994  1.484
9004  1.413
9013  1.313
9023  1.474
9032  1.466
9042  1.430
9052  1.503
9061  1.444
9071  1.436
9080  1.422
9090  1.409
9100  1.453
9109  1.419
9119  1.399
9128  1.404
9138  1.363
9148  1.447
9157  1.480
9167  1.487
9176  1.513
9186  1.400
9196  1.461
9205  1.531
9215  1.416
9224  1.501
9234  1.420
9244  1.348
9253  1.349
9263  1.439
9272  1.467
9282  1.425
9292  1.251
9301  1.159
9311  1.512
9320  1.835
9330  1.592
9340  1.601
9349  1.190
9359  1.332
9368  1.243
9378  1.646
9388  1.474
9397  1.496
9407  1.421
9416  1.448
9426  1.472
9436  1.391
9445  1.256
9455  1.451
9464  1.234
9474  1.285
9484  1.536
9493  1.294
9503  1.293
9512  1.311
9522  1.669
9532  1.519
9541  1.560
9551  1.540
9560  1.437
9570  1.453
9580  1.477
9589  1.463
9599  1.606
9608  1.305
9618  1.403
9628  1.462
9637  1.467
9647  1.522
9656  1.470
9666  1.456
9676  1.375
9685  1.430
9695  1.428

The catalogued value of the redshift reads 0.578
